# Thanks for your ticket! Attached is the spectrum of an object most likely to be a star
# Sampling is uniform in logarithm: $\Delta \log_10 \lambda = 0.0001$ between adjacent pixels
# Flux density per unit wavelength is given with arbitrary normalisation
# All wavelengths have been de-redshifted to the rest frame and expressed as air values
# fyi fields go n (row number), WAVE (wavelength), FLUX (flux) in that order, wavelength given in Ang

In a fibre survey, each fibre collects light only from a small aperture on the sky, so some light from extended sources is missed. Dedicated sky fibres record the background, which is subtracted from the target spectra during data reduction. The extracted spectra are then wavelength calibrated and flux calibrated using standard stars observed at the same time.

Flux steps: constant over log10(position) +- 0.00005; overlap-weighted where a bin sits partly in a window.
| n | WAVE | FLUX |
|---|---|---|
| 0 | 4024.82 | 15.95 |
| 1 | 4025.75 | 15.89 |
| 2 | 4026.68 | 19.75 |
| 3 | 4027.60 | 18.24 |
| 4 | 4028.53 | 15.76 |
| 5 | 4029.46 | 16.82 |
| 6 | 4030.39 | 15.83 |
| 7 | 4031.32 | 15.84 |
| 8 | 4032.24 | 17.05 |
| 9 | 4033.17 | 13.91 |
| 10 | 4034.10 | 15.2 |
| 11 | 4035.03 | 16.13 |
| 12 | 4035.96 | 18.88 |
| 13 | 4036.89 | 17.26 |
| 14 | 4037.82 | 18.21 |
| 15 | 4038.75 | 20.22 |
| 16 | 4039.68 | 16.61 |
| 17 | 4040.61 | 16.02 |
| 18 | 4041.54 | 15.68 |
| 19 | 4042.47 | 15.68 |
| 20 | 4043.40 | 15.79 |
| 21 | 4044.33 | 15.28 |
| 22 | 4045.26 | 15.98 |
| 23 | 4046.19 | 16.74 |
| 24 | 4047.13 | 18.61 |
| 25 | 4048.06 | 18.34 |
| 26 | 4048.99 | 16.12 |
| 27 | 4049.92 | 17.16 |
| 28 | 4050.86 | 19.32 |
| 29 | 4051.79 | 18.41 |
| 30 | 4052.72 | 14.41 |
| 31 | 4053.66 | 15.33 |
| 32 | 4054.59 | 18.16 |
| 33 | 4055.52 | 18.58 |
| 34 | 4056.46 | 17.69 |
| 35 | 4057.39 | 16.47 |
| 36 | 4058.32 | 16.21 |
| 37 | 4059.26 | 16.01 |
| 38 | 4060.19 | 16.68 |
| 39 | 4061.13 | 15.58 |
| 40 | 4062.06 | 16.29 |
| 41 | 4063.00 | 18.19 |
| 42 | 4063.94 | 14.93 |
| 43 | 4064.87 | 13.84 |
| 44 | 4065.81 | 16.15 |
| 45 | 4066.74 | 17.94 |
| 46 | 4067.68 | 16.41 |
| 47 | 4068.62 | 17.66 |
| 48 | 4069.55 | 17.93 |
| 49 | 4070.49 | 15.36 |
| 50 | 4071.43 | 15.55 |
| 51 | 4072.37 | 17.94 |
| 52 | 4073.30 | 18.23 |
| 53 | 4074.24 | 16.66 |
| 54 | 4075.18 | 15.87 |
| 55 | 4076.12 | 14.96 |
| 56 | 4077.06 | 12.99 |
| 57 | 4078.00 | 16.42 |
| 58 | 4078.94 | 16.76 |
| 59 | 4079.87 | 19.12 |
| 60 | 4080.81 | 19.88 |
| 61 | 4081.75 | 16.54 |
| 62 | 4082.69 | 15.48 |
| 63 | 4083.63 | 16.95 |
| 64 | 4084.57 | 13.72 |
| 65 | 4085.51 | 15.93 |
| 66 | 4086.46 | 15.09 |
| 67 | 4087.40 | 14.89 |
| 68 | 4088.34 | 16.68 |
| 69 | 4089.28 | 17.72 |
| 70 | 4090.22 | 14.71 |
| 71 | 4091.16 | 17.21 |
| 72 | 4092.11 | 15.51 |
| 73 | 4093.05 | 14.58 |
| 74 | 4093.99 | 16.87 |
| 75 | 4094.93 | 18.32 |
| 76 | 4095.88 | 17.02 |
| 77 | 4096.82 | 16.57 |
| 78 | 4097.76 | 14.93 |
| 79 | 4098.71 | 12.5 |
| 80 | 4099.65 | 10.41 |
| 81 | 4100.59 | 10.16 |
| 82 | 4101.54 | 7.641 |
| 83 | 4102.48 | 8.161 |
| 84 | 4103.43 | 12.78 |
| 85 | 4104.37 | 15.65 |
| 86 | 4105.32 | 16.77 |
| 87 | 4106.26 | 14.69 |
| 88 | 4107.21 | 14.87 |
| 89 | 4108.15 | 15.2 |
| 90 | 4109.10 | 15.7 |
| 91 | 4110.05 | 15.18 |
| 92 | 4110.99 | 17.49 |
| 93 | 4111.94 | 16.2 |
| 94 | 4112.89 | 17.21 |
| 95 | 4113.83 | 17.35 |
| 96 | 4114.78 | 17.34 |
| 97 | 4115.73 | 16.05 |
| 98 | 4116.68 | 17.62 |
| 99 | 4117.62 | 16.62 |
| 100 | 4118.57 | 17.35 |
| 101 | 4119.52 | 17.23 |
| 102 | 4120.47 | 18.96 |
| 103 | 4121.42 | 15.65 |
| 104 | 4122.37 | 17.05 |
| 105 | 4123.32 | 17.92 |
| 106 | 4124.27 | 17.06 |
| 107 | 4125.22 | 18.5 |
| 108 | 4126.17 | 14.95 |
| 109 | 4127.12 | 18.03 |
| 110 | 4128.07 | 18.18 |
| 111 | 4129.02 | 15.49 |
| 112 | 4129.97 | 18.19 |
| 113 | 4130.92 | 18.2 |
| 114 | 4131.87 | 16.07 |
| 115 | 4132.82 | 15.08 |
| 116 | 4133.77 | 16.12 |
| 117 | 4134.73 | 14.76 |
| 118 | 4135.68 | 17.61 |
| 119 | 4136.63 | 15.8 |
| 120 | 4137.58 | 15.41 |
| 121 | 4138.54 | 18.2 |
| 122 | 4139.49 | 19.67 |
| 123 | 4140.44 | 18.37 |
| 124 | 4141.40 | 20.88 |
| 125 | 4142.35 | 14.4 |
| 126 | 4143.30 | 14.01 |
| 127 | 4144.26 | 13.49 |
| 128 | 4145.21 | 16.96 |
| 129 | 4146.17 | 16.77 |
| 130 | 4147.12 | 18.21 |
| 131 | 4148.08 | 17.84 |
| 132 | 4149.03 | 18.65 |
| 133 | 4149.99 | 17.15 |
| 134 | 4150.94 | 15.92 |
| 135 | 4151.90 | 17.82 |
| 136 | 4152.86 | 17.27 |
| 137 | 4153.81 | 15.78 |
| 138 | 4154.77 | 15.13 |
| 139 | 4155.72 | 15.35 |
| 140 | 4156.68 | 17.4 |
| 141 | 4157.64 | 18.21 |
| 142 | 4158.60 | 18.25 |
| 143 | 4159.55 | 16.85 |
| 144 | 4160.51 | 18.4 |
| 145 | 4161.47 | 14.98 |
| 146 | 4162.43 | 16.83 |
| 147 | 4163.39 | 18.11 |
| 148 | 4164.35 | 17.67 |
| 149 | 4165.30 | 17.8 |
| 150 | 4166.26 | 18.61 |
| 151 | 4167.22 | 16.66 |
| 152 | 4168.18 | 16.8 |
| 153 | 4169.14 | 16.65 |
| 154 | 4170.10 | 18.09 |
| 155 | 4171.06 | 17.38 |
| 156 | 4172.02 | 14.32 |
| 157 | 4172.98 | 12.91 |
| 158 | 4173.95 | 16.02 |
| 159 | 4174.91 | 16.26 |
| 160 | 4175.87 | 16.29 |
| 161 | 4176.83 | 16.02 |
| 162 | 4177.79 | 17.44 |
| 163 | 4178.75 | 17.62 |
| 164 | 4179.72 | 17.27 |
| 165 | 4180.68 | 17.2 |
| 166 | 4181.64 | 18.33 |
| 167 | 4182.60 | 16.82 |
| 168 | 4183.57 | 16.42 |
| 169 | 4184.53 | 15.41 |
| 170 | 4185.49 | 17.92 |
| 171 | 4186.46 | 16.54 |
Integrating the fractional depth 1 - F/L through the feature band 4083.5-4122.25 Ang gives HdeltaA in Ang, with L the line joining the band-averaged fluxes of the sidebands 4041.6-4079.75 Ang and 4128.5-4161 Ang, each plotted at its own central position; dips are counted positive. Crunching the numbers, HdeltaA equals 3.1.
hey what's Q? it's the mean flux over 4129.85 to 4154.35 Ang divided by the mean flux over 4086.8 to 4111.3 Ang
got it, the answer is 1.1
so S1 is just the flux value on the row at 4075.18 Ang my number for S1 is 15.87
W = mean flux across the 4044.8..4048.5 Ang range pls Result 17.4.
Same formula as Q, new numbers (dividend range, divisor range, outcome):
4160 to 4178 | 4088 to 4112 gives 1.13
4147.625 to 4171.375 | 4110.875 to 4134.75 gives 1.01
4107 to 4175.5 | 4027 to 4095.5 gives 1.01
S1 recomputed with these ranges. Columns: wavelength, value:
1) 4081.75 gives 16.54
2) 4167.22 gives 16.66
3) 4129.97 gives 18.19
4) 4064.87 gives 13.84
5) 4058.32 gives 16.21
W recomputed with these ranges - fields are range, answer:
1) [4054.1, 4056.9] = 18.1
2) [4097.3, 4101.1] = 11.9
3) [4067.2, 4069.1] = 17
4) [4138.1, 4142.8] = 18.3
